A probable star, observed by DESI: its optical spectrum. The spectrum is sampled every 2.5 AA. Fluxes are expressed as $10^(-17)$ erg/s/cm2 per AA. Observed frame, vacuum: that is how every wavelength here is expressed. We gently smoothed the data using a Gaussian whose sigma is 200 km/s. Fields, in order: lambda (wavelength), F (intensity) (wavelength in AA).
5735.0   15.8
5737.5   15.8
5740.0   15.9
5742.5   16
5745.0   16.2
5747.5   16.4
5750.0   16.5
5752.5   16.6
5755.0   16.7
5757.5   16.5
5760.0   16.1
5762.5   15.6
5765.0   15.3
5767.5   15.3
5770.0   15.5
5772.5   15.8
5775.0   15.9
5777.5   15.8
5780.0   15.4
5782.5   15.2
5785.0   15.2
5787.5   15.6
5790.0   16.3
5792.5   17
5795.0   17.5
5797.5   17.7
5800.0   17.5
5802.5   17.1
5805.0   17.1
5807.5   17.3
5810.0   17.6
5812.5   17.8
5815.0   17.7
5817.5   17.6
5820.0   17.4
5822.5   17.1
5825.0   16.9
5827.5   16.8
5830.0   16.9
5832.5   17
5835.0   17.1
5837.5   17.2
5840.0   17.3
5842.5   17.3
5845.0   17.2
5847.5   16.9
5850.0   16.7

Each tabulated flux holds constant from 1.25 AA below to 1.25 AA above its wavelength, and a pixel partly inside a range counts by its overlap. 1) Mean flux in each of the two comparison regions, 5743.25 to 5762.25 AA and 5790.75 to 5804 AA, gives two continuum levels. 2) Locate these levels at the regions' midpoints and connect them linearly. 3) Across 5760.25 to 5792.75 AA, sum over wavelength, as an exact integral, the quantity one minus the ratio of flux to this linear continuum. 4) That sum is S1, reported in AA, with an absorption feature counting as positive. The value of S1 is 2.3 AA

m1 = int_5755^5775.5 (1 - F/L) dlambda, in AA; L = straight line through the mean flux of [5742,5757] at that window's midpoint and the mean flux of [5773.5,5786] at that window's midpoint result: 0.2 AA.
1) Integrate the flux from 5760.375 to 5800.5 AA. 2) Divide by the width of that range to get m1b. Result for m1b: 16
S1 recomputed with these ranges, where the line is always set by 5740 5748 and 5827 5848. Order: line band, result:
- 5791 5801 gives -0.4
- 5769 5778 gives 0.4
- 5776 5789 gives 0.8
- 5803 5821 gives -0.7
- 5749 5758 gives -0.2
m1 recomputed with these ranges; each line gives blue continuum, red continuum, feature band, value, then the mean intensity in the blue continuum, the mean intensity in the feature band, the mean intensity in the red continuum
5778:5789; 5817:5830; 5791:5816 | -1.8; 15.4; 17.4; 17.1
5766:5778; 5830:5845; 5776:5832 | -1.5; 15.6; 16.8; 17.2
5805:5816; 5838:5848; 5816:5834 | 0.3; 17.5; 17.1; 17.2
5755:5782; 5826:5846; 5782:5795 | 0.1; 15.8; 16.1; 17.1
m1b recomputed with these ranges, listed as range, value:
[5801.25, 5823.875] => 17.4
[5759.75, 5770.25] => 15.5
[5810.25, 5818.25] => 17.7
